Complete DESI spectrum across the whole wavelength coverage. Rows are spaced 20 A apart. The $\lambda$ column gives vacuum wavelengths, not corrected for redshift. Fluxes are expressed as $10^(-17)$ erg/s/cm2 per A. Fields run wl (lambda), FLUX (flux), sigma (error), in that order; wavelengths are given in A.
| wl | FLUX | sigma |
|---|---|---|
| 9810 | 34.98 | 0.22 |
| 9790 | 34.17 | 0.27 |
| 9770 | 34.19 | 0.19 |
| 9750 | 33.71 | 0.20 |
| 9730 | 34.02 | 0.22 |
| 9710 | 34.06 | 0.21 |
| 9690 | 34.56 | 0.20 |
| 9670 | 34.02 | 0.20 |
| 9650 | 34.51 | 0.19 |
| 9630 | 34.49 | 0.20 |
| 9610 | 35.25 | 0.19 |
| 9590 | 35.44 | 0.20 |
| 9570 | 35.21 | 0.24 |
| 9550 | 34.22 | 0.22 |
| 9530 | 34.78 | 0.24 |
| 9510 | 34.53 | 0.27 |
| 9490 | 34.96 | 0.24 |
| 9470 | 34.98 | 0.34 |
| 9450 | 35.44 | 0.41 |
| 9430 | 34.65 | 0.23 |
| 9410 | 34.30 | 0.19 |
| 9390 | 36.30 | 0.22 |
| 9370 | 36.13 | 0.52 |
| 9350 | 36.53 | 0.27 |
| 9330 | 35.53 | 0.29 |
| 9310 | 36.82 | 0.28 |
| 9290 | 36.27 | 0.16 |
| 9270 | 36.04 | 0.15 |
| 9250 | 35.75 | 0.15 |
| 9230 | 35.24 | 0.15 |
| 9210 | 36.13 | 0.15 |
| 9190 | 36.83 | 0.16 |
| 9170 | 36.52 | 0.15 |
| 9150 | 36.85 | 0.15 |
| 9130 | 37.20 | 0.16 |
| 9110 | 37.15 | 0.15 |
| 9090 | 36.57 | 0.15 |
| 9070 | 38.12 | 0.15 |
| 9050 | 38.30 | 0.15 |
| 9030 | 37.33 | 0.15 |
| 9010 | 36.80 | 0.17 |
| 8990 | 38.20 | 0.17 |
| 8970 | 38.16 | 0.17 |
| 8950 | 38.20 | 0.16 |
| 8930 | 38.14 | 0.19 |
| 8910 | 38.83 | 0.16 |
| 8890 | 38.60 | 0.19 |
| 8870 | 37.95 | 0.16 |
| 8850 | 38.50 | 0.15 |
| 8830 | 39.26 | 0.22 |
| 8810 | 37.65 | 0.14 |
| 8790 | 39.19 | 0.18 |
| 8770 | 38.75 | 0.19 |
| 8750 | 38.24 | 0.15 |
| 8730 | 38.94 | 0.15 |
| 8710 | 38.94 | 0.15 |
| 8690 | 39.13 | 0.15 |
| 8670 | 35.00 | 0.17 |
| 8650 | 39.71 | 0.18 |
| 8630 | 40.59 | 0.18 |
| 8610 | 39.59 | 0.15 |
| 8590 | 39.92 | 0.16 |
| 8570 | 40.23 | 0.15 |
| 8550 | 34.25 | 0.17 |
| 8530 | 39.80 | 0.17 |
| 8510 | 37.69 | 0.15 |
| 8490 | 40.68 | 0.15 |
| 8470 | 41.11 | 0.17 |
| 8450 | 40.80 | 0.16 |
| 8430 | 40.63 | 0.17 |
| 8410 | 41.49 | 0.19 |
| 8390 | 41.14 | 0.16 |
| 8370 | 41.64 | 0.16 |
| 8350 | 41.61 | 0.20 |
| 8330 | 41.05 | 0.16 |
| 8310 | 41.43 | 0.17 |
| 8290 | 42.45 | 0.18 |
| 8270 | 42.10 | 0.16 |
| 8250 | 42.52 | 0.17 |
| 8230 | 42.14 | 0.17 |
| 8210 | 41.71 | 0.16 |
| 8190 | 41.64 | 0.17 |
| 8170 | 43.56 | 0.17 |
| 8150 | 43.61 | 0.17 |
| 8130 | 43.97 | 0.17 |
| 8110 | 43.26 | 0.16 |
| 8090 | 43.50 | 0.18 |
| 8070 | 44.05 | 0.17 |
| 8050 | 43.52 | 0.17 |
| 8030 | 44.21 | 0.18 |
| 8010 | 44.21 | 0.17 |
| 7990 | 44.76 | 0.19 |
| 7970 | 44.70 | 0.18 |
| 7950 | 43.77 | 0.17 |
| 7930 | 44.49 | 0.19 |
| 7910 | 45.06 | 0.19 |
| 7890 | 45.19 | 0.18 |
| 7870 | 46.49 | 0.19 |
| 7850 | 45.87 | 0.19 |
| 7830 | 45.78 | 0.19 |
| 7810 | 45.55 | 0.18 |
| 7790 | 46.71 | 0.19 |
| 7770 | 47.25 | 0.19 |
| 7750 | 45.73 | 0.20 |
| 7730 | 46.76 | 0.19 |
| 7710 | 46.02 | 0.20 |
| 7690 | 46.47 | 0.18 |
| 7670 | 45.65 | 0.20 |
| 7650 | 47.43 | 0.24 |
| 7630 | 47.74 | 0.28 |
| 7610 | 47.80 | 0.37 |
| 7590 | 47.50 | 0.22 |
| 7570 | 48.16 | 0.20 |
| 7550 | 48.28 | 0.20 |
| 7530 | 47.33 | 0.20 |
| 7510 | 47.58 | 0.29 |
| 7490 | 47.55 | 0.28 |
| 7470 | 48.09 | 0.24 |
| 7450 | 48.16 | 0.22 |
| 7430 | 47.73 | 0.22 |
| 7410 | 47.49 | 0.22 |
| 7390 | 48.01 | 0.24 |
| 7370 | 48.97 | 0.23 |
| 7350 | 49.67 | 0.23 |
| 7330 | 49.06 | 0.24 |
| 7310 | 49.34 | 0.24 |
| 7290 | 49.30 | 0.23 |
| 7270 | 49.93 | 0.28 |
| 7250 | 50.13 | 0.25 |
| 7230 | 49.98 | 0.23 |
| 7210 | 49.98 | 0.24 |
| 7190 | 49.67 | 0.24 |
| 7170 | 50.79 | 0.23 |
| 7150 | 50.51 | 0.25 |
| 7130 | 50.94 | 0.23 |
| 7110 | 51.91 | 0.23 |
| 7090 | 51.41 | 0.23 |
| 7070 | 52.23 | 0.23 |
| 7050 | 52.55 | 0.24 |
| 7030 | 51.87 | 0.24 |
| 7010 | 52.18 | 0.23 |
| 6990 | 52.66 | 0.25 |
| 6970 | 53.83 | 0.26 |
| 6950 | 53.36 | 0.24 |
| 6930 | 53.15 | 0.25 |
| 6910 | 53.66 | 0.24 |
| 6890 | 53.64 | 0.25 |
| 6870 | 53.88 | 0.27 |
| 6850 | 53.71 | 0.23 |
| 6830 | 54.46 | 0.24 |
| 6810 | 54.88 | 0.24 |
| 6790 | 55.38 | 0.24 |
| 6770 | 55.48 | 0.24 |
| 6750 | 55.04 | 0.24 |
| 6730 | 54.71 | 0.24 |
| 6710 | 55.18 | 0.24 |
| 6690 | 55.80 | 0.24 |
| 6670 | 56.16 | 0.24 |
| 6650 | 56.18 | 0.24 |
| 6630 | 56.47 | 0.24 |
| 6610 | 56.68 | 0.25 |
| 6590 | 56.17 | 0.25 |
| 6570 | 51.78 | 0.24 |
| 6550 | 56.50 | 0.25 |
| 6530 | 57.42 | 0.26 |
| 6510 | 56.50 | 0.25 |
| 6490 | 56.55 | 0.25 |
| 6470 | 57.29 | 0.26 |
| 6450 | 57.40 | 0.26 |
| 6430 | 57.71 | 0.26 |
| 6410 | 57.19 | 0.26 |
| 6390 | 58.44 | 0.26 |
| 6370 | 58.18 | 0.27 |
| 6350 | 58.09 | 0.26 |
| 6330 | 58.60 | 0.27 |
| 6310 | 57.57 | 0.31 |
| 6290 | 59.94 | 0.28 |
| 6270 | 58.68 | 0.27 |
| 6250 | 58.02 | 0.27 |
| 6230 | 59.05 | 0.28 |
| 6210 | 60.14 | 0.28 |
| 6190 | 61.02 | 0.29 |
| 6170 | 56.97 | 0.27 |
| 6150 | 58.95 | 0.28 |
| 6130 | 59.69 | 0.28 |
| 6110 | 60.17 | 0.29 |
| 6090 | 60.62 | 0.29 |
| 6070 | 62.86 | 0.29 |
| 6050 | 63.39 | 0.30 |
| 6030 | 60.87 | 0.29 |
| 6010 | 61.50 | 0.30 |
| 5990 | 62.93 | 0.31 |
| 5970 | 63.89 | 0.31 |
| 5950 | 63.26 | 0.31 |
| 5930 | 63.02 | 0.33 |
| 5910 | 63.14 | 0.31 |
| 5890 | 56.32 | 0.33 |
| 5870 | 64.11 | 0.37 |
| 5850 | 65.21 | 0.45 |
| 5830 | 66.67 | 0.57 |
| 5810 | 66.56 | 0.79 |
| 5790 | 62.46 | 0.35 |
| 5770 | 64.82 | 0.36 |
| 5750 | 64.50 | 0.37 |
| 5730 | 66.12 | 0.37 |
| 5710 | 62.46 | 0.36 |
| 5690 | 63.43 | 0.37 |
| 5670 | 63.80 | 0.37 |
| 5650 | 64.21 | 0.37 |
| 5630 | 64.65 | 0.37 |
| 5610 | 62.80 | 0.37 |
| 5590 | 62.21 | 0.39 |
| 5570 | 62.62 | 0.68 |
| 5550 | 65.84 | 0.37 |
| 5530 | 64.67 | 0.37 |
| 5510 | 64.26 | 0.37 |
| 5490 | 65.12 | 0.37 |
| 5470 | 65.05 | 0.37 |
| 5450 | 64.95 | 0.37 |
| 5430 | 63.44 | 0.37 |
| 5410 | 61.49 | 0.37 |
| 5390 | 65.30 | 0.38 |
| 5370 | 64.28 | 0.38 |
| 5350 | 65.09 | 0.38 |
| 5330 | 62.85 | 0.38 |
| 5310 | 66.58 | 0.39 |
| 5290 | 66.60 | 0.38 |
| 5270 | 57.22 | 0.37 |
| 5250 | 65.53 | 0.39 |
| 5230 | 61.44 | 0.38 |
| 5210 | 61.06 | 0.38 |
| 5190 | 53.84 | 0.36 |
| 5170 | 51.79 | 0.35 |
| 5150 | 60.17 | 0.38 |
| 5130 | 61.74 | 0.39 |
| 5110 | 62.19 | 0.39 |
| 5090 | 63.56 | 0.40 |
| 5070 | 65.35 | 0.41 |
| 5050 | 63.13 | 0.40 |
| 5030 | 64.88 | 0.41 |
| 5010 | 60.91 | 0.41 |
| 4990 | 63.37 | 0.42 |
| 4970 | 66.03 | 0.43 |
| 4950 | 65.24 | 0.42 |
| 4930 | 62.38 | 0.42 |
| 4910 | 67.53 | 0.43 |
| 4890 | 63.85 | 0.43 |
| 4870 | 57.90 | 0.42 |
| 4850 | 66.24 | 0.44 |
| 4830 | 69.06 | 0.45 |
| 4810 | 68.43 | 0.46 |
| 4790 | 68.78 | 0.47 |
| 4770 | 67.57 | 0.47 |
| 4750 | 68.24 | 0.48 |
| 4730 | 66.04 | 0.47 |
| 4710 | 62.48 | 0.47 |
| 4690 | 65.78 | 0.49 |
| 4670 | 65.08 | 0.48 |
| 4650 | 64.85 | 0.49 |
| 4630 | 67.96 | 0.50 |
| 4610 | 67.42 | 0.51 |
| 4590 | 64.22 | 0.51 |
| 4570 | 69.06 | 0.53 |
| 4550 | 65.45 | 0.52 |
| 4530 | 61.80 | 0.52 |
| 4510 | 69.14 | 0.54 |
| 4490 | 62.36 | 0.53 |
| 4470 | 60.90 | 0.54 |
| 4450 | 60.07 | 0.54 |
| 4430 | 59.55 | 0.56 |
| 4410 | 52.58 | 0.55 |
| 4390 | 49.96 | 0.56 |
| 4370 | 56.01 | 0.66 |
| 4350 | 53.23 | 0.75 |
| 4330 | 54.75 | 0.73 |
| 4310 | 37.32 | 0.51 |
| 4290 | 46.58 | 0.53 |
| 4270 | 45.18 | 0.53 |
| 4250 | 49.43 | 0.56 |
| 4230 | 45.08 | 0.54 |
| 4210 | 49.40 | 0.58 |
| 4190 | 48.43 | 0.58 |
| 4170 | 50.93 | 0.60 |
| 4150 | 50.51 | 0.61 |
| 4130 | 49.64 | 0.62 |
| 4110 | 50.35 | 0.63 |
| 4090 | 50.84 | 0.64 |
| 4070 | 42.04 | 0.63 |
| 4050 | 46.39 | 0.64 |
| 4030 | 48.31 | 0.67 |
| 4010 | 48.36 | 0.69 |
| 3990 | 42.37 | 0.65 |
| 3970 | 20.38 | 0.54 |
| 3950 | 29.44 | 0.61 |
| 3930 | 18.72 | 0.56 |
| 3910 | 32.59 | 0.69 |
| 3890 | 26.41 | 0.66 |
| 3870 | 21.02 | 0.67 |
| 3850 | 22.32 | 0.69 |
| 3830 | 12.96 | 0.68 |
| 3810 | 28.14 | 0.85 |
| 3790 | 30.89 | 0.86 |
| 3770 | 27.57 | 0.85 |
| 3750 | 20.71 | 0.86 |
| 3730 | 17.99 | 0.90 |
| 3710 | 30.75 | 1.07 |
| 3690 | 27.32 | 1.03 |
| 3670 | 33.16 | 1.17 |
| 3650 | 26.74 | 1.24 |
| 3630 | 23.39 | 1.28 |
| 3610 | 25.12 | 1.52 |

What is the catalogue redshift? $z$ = 0.000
